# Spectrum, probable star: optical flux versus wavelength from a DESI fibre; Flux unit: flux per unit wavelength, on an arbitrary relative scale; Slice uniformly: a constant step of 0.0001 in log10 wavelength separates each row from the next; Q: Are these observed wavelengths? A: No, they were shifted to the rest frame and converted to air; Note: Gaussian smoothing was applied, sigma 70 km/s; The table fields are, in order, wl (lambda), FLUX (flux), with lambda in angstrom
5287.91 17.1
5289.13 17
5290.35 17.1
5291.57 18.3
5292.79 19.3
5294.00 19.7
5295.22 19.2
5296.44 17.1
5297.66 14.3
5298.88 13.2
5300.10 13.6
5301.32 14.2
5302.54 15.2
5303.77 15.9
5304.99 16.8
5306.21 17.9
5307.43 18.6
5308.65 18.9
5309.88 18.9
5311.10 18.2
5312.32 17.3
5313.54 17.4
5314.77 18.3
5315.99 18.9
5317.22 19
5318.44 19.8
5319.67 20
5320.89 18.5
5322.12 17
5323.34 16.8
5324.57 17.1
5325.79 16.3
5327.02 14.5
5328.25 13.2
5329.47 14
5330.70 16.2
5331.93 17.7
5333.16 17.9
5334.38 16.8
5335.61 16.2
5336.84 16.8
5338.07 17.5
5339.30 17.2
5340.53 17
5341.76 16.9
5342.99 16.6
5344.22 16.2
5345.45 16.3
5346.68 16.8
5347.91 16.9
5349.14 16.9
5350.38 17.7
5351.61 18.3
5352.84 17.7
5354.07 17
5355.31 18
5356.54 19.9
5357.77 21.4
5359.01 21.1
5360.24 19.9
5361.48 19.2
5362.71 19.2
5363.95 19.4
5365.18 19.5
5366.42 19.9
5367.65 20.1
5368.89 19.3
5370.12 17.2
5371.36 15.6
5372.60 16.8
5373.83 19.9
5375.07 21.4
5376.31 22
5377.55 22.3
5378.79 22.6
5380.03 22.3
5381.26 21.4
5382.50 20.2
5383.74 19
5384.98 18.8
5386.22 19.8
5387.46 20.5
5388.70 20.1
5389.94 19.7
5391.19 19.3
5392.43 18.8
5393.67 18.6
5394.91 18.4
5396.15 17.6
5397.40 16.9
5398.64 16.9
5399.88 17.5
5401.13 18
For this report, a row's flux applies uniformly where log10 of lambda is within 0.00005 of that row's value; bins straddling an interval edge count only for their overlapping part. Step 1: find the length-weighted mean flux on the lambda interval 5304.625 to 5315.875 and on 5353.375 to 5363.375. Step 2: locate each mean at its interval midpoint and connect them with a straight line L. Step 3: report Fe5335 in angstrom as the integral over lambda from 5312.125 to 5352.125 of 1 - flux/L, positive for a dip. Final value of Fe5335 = 3.5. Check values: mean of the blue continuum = 18.1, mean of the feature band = 17.1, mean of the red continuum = 19.4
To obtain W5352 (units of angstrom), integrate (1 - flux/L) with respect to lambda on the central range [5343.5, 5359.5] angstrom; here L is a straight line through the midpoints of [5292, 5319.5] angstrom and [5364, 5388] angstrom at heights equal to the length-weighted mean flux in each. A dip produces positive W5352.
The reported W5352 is 0.9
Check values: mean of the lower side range 17.4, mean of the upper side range 19.9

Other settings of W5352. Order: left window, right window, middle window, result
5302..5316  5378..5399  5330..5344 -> 1.04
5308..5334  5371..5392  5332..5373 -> 1.88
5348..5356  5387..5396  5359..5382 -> -1.97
